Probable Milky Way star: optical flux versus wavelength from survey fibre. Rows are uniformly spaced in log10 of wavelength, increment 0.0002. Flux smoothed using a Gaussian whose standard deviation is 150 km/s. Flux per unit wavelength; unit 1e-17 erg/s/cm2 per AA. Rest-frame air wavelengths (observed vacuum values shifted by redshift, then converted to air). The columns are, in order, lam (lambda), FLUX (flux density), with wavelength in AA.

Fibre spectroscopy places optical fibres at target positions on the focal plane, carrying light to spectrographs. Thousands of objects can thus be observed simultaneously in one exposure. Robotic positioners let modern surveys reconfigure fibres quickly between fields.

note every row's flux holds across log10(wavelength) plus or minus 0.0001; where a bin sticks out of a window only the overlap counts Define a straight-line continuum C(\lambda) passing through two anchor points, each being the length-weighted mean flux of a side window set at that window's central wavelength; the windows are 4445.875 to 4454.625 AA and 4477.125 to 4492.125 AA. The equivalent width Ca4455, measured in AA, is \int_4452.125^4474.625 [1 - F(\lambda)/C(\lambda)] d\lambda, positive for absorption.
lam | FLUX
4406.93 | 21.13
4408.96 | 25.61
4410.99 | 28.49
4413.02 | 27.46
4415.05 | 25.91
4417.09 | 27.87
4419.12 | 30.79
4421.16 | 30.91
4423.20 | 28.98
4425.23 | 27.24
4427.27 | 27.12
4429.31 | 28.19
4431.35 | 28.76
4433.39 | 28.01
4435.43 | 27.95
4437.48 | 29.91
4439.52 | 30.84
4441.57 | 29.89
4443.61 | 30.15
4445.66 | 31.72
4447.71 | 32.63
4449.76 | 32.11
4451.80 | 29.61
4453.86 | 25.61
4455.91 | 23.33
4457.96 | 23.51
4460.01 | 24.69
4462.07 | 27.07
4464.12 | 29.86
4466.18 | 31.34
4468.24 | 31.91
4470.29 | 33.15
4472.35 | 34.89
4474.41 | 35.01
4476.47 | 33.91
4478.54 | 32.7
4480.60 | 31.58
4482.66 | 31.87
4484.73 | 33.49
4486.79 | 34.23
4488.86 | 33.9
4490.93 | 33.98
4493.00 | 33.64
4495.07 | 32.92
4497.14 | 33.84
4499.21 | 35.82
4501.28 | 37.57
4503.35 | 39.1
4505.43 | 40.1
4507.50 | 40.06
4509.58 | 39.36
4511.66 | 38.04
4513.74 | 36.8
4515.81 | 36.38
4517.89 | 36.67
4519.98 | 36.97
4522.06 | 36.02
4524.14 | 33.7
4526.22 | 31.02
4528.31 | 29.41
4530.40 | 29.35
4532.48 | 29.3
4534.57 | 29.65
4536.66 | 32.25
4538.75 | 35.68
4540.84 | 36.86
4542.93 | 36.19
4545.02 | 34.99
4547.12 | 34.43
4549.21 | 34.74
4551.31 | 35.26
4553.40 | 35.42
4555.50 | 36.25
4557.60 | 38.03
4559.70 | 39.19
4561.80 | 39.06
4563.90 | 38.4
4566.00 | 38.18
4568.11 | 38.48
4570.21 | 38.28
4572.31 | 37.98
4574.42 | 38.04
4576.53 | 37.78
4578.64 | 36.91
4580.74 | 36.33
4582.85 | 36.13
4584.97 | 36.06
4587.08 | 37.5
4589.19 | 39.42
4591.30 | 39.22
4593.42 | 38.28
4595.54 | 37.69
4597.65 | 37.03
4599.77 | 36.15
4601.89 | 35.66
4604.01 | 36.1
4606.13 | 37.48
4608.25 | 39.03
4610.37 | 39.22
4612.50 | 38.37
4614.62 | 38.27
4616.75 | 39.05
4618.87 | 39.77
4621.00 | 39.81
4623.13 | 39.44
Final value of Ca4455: 1.78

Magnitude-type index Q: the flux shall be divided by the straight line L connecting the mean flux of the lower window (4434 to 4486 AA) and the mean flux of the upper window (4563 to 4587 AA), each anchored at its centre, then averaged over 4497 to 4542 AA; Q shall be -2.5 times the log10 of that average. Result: -0.04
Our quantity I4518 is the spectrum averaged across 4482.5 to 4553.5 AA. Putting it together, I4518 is 34.9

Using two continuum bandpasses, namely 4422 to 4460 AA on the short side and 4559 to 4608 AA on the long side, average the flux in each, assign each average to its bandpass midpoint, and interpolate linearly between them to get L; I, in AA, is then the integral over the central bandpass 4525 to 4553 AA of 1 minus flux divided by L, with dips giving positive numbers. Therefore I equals 1.4 AA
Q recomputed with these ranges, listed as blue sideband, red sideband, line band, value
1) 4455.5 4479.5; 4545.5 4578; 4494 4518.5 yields -0.13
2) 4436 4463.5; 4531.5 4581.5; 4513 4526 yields -0.07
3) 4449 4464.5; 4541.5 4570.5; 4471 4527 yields -0.14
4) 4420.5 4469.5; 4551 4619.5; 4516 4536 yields 0.04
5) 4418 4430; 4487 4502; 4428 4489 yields 0.04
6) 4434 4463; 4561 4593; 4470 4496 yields -0.08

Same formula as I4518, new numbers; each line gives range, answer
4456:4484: 30.7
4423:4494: 30.4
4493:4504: 35.6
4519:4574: 35.2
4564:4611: 37.6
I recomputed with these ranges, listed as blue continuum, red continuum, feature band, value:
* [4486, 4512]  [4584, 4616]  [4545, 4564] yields 0.3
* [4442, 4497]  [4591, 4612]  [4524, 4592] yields -0.6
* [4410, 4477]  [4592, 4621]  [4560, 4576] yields -1.1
